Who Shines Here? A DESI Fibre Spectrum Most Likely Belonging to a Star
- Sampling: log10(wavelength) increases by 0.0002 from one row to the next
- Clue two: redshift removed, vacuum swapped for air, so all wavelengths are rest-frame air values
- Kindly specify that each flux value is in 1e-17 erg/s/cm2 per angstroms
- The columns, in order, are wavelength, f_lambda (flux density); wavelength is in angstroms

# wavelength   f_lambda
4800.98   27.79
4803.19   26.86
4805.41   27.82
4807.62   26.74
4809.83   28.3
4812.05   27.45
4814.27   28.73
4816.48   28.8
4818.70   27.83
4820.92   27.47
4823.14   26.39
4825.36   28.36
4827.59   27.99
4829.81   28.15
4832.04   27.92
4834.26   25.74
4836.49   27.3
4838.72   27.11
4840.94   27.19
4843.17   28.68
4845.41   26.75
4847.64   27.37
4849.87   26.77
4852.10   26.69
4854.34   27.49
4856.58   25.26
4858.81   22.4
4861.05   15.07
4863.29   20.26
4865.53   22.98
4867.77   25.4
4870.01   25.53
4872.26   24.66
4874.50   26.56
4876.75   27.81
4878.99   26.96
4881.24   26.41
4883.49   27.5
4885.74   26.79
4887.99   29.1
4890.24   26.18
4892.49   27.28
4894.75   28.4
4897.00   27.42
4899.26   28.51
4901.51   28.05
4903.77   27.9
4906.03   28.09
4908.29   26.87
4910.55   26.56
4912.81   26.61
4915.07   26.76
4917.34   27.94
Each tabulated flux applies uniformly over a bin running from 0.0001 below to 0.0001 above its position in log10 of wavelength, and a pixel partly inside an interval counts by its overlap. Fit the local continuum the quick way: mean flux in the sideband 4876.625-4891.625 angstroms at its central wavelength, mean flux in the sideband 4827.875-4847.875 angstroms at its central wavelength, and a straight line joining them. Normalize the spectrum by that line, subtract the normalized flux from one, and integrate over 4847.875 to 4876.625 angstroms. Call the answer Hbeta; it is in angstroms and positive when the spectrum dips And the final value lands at 3.1 angstroms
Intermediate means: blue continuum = 27.4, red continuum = 27.2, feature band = 24.3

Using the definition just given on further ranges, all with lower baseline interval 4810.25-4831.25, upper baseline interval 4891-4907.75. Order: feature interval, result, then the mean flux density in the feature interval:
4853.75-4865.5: 2.5 angstroms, 21.9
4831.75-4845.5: 0.3 angstroms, 27.2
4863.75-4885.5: 1.6 angstroms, 25.8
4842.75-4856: 0.4 angstroms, 27.1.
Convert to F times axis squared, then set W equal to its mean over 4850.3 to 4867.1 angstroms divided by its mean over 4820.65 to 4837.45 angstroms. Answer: 0.85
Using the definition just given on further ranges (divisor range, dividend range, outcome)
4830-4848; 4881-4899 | 1.03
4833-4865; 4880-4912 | 1.11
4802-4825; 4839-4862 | 0.94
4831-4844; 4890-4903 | 1.04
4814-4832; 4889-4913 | 1.02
